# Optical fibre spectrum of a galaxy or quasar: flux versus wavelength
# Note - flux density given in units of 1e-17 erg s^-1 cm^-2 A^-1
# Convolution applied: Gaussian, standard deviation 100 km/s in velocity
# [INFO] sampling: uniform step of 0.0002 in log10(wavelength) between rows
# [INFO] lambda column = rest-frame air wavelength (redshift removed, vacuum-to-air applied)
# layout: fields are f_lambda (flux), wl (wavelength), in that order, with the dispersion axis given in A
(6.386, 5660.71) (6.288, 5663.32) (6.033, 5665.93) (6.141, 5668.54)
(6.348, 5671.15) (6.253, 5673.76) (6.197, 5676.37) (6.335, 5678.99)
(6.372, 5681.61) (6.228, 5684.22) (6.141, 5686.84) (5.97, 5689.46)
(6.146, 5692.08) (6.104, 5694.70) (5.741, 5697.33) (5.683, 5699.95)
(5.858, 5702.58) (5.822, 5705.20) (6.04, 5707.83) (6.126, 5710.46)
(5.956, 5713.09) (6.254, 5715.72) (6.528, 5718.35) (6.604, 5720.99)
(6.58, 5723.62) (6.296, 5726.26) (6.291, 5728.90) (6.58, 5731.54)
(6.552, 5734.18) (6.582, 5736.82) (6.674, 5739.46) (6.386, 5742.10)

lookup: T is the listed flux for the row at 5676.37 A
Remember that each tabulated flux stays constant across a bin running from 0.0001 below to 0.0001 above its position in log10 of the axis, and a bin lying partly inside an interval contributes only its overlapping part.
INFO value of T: 6.197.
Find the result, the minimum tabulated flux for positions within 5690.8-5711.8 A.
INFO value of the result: 5.683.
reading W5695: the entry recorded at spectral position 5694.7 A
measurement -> 6.104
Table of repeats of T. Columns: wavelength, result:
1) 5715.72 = 6.254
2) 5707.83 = 6.04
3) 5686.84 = 6.141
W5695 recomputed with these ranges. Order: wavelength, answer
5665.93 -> 6.033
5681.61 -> 6.372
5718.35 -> 6.528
